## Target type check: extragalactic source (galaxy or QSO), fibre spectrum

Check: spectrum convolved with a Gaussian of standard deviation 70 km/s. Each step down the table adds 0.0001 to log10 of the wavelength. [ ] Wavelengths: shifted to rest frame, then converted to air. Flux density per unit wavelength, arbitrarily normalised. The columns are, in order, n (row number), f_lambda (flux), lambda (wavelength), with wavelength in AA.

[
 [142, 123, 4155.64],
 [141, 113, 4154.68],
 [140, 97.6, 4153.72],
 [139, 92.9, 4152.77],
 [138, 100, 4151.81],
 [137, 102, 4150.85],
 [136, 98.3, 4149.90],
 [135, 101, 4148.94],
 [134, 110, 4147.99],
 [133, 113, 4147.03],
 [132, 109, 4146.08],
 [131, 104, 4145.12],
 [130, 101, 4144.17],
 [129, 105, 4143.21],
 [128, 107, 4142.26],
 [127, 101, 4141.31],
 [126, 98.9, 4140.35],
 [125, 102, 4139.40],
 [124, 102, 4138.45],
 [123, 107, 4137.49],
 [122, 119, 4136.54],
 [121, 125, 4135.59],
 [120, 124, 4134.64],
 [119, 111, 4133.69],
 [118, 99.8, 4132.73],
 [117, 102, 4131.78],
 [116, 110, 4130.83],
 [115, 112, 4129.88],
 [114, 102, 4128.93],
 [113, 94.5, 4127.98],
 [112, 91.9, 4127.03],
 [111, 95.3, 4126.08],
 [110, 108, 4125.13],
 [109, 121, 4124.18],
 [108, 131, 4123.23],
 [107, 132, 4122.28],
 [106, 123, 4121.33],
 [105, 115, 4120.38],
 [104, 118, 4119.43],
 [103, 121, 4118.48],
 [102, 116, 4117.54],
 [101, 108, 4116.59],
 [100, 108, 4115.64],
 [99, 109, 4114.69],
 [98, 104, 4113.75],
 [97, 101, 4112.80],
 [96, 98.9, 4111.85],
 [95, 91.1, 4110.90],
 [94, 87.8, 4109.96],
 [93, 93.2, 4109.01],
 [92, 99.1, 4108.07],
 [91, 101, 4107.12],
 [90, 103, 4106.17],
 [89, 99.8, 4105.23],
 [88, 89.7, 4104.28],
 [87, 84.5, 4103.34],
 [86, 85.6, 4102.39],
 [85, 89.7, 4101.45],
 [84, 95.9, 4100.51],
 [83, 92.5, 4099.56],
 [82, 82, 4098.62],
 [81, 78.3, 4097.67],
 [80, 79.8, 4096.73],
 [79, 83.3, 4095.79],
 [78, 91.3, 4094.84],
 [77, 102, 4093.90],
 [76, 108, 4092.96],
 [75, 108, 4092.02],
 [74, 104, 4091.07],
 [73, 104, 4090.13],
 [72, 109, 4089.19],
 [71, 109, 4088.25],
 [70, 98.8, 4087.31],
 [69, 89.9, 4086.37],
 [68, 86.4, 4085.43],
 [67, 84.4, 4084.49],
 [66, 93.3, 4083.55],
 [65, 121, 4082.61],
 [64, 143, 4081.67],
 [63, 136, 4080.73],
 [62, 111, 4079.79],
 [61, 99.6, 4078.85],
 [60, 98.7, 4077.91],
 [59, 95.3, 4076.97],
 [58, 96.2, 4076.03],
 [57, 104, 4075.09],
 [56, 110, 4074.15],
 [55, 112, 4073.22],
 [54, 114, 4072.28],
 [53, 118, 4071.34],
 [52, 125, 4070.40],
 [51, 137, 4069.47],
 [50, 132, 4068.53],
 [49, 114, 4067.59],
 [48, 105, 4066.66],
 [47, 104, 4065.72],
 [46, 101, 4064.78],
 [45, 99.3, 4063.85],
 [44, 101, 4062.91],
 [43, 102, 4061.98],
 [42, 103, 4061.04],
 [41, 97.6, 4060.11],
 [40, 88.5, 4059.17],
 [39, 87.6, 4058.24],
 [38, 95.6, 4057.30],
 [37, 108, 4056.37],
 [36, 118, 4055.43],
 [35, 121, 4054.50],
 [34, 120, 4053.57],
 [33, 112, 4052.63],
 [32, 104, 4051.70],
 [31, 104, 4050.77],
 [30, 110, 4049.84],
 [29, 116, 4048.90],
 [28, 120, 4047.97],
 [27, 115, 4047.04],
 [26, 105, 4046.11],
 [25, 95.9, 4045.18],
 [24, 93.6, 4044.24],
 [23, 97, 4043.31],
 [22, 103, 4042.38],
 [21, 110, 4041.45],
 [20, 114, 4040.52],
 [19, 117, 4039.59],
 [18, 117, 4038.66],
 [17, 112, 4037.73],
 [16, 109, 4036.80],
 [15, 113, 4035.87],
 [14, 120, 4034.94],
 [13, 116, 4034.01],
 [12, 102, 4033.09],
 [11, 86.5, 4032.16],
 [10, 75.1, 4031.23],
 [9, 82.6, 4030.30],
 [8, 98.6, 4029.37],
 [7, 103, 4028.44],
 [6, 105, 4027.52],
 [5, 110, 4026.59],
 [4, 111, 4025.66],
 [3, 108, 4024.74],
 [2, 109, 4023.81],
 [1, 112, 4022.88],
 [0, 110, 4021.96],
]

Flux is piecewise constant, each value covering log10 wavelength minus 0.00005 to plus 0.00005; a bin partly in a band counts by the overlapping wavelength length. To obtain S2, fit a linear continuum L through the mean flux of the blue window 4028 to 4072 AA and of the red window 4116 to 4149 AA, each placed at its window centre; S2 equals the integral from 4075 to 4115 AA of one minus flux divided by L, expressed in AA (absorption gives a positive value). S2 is 3.7 AA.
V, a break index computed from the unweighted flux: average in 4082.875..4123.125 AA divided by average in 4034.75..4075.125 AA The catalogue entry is 0.9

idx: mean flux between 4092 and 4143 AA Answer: 103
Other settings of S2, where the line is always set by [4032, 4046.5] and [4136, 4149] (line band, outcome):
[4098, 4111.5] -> 1.8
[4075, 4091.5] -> 0.3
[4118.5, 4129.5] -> -0.6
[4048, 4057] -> -0.5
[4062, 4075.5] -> -0.7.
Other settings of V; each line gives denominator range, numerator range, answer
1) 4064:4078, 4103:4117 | 0.89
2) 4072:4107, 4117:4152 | 1.09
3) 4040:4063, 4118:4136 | 1.06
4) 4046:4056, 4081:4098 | 0.88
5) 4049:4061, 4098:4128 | 0.97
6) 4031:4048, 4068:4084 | 1.07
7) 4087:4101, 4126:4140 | 1.11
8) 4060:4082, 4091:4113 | 0.84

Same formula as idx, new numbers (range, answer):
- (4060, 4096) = 107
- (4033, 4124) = 106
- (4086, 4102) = 95.6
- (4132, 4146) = 108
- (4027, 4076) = 107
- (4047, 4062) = 107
